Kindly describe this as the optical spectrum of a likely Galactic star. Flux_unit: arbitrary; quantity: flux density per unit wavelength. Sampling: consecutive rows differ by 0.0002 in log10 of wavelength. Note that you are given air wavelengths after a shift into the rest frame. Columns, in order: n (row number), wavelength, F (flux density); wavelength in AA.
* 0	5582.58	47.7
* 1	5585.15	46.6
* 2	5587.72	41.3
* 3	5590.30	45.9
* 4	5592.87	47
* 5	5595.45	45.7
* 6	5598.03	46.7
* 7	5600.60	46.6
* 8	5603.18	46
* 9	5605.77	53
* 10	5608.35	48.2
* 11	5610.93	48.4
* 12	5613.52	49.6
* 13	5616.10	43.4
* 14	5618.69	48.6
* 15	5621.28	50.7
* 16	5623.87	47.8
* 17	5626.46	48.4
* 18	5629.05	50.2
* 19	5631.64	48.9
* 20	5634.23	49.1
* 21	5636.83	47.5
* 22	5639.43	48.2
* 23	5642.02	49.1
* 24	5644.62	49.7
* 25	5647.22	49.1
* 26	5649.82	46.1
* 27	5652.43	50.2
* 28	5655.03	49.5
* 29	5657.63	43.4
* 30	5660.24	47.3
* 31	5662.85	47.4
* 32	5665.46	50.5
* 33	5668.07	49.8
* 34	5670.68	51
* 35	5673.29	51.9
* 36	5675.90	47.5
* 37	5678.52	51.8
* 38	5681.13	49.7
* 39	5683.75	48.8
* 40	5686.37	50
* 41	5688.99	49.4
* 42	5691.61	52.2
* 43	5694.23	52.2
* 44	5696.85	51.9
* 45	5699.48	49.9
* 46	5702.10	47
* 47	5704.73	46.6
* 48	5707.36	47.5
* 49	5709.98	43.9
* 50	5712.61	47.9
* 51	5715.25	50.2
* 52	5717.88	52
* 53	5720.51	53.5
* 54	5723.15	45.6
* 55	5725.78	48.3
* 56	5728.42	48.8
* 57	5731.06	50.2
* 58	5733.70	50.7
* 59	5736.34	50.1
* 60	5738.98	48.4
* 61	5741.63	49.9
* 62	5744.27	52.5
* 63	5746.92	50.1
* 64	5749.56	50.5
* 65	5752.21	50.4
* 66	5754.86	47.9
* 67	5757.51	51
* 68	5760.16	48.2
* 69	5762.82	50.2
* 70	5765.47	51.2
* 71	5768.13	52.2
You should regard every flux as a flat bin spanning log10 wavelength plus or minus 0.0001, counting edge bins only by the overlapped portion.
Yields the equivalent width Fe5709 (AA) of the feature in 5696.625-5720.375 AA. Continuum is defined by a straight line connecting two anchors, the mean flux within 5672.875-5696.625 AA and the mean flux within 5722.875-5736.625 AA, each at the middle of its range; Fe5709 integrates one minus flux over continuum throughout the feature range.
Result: 0.5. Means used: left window 50.4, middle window 48.6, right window 49.1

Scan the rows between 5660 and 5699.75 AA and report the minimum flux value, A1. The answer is 47.3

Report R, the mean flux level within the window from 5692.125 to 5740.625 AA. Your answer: 49.2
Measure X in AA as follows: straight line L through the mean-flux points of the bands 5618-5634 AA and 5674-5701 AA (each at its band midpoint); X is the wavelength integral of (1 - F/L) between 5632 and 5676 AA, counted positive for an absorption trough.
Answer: 0.88 AA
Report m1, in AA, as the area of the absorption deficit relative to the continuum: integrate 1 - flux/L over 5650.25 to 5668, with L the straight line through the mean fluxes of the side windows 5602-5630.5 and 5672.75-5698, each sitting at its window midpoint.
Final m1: 0.6 AA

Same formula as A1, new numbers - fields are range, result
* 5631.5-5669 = 43.4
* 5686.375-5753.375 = 43.9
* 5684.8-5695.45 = 49.4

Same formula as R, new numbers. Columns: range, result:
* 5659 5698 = 50.1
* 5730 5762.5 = 50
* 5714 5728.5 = 49.8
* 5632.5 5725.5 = 49.1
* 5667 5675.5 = 50.6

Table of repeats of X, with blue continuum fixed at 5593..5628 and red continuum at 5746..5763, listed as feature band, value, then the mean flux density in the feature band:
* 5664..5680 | -0.6 AA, 50.4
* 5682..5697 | -0.5 AA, 50.6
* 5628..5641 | -0.1 AA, 48.8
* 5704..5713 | 0.5 AA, 46.4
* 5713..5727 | -0.1 AA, 49.8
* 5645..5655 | -0.1 AA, 48.7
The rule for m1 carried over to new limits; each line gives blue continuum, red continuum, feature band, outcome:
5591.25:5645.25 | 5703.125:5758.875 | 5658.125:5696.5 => -0.9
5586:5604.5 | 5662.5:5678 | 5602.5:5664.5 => -0.7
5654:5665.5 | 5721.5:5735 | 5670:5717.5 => -1.4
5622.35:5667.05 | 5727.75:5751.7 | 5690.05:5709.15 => 0.0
